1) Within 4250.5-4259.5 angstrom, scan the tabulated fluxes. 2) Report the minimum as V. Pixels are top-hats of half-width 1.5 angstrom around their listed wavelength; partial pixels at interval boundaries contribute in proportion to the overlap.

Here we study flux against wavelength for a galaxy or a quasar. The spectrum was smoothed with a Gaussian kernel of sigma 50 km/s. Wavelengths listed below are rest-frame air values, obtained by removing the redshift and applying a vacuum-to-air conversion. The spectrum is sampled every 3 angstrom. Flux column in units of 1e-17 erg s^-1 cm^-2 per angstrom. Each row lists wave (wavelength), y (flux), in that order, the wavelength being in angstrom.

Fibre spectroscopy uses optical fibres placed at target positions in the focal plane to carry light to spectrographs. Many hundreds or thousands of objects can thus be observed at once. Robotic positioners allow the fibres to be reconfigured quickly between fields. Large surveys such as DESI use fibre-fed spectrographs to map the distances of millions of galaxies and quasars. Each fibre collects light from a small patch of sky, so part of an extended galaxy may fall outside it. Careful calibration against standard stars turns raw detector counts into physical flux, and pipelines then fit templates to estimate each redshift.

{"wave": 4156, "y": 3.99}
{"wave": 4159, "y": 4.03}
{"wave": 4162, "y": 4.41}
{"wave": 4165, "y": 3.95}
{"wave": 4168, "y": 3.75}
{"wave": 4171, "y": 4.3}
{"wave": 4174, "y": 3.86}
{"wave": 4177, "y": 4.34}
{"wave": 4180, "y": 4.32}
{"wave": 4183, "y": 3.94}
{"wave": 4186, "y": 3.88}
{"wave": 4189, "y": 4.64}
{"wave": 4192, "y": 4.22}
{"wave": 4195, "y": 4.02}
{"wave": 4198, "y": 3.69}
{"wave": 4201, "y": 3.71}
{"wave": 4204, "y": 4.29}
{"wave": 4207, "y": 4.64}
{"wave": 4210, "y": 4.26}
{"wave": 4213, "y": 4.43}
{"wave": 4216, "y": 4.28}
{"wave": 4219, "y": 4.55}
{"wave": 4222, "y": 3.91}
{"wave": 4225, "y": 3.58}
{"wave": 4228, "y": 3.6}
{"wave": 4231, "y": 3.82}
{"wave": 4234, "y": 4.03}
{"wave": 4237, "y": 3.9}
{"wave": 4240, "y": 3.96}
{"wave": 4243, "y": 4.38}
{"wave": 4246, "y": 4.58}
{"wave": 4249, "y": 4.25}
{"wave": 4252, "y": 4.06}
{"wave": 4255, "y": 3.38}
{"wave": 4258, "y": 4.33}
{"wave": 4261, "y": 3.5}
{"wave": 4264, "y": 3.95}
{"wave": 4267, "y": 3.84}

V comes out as 3.38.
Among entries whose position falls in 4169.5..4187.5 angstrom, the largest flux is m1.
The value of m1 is 4.34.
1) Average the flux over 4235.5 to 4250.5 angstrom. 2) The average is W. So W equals 4.21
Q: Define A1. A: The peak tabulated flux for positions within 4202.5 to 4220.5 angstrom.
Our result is 4.64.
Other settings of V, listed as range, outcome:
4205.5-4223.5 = 3.91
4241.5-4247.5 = 4.38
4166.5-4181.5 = 3.75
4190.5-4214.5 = 3.69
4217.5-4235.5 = 3.58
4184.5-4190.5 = 3.88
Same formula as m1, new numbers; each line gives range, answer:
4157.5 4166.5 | 4.41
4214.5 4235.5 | 4.55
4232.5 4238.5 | 4.03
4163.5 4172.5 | 4.3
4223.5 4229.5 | 3.6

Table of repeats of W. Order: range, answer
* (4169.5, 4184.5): 4.15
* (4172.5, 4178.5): 4.1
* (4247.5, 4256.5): 3.9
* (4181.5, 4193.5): 4.17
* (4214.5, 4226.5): 4.08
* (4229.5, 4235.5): 3.92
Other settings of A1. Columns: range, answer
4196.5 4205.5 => 4.29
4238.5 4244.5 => 4.38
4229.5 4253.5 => 4.58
